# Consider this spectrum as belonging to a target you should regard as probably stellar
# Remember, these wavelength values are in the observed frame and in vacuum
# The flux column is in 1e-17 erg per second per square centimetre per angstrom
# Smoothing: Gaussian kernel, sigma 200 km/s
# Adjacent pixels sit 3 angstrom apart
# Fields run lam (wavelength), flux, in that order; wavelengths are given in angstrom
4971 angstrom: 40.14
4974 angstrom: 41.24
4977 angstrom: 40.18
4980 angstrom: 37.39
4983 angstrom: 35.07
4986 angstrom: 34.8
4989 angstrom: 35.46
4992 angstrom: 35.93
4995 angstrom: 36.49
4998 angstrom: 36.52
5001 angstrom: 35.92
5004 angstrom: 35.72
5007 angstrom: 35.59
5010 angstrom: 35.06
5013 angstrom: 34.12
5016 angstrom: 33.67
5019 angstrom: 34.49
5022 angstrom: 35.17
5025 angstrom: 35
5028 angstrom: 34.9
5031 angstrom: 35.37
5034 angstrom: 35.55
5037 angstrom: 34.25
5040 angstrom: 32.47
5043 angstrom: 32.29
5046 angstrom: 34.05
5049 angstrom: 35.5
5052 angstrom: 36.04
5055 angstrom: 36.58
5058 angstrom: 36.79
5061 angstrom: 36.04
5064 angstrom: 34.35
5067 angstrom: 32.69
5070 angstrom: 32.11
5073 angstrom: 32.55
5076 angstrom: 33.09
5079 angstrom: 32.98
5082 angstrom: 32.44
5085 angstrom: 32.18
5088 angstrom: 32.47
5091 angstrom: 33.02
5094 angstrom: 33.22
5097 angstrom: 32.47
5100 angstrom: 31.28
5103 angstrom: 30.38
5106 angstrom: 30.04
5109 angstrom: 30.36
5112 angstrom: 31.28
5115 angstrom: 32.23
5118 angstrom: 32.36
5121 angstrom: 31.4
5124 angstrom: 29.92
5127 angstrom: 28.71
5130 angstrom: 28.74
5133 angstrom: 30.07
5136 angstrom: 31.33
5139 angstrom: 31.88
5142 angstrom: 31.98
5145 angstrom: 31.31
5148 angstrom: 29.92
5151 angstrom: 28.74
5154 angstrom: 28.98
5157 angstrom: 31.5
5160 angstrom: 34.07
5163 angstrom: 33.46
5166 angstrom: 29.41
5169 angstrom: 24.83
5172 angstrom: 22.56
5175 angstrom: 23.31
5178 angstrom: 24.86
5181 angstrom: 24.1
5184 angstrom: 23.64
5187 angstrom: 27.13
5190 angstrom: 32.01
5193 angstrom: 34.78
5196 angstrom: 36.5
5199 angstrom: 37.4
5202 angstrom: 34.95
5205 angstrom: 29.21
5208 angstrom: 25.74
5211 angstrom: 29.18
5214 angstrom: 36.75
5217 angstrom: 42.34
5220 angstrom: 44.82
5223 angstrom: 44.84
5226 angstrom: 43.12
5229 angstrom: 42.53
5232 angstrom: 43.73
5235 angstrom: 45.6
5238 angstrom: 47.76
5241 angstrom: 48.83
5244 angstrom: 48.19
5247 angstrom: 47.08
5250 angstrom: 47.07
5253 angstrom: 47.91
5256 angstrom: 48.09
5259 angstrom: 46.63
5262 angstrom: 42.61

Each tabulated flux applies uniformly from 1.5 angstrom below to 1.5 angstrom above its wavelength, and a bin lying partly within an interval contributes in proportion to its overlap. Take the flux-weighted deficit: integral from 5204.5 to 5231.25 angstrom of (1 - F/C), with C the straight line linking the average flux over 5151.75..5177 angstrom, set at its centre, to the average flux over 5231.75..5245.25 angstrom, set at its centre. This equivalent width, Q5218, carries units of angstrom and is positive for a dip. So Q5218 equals 2.55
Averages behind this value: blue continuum 28.4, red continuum 47.1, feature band 38.1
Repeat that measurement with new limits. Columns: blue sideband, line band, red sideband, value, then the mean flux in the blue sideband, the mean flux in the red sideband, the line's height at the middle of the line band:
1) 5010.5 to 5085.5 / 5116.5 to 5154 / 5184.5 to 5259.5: 6.8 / 34.2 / 40.2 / 37.2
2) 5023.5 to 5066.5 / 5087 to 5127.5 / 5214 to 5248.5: 7.2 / 34.9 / 45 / 38.3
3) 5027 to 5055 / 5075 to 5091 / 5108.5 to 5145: 0.1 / 34.6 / 30.9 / 32.8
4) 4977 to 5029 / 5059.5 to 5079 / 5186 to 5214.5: 0.6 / 35.5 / 32.3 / 34.4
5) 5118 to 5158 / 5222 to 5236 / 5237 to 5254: 0.4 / 30.4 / 47.8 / 45.1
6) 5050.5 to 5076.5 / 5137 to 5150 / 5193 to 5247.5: 2.2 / 34.5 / 40.2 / 37.4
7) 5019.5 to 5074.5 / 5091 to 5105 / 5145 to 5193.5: 0.0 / 34.5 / 28.3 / 31.9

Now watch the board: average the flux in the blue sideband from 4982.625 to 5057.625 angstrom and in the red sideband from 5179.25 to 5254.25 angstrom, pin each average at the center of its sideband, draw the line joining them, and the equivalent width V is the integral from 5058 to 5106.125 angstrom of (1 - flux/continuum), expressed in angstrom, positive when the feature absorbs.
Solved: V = 4.5 angstrom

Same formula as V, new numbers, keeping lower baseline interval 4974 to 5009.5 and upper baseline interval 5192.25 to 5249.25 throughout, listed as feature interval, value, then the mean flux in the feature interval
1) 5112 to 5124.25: 2.22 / 31.6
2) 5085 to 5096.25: 1.58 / 32.8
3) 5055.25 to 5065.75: 0.52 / 35.8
